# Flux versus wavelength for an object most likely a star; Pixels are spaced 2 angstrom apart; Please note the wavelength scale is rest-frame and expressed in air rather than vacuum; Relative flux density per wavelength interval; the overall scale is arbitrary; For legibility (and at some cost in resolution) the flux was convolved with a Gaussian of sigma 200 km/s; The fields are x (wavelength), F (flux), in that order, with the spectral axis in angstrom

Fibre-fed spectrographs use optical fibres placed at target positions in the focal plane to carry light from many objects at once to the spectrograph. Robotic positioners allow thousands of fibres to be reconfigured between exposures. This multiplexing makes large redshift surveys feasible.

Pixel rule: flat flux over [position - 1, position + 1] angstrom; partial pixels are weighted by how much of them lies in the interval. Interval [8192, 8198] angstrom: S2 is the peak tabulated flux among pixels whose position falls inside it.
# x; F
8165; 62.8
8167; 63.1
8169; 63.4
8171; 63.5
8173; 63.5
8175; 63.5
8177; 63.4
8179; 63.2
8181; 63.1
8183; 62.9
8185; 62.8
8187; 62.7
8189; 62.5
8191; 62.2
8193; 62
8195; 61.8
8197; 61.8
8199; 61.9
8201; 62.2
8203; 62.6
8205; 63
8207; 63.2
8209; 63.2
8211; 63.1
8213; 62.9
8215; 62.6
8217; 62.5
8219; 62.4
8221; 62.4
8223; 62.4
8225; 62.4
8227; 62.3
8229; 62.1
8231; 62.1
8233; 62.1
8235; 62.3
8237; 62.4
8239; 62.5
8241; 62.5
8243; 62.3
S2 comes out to 62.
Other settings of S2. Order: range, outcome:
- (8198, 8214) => 63.2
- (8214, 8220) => 62.6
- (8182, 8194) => 62.9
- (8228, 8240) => 62.5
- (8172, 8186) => 63.5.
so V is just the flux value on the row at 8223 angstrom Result 62.4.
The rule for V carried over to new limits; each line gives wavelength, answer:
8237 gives 62.4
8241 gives 62.5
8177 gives 63.4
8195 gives 61.8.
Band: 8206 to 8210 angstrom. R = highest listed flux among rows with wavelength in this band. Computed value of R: 63.2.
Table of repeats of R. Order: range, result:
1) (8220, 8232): 62.4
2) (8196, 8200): 61.9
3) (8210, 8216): 63.1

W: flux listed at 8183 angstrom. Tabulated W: 62.9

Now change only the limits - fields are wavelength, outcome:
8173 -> 63.5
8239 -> 62.5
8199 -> 61.9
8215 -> 62.6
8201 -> 62.2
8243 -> 62.3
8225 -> 62.4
